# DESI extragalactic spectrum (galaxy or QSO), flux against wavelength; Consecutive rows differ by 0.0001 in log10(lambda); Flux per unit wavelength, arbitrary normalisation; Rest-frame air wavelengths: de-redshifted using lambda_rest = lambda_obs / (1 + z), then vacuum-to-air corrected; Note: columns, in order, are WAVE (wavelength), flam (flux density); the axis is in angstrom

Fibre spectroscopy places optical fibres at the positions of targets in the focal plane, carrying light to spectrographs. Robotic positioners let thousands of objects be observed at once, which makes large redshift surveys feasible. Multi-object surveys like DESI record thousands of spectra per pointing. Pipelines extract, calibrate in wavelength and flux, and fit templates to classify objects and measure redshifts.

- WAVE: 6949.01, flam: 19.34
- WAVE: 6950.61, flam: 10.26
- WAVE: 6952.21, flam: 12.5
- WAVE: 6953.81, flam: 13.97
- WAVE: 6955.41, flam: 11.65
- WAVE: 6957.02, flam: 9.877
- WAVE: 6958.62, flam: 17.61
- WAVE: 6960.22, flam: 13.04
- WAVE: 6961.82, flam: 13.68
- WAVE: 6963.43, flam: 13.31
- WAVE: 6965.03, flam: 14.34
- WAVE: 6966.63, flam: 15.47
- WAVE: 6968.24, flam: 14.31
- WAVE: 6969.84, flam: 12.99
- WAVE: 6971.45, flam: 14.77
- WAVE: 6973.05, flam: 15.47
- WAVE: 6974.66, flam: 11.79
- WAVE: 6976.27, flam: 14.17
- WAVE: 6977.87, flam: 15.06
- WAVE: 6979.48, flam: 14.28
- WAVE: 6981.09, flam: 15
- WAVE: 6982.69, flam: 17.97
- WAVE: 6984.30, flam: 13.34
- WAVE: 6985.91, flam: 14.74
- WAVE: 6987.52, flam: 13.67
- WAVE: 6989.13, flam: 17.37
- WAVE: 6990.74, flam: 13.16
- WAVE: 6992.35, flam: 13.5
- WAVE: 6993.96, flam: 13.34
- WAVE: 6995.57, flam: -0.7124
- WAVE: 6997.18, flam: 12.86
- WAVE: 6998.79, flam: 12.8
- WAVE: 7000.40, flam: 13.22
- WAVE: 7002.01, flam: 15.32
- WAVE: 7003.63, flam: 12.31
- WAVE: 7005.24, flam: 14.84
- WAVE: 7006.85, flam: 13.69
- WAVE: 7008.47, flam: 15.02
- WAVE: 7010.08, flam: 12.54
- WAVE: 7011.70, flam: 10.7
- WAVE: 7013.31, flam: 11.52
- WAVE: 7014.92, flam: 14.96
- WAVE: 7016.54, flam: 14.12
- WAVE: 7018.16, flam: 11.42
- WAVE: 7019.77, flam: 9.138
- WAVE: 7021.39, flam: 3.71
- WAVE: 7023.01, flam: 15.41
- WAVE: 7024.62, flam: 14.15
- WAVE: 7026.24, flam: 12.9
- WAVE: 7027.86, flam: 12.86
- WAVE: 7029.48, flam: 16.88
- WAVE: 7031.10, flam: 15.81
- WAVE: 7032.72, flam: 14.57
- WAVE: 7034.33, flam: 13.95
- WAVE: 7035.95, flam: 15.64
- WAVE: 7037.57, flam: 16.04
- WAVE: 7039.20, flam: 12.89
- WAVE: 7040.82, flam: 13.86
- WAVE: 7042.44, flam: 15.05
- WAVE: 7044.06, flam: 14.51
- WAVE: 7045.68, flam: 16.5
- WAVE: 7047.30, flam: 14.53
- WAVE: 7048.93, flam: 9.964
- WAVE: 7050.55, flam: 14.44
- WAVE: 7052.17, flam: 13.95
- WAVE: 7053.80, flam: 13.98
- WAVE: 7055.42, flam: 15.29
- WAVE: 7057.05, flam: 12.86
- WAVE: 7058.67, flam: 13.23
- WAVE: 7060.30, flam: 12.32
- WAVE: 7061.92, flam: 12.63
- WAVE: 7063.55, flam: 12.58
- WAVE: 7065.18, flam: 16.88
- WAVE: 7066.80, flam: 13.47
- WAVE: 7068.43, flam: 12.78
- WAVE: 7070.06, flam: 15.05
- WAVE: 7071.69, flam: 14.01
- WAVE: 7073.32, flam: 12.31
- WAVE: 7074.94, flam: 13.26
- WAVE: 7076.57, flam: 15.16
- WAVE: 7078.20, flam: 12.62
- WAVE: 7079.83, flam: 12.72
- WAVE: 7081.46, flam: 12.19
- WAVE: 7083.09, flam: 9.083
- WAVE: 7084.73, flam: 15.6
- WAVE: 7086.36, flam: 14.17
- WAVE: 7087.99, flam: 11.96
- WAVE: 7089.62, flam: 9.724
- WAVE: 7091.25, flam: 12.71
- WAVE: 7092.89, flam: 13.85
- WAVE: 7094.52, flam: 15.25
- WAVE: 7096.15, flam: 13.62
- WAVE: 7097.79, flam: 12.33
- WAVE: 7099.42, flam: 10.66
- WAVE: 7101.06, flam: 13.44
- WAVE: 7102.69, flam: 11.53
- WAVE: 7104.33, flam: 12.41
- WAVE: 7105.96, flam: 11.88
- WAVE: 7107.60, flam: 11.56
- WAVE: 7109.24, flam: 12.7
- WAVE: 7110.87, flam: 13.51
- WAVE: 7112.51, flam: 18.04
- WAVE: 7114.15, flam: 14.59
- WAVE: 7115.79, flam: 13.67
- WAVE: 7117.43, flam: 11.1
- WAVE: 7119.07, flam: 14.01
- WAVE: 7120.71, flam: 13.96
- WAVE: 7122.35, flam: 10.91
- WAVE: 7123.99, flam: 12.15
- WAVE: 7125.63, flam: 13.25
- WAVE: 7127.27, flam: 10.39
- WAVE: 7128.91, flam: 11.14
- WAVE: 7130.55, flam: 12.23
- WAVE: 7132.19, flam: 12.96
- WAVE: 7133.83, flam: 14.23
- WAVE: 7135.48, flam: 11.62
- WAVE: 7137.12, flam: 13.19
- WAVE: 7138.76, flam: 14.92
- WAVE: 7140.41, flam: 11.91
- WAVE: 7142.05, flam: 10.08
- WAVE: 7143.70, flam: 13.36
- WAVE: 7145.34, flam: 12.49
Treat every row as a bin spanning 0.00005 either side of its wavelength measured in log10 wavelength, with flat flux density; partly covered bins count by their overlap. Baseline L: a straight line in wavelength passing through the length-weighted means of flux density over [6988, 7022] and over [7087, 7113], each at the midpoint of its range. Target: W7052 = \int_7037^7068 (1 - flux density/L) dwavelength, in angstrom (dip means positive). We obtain -3.56 angstrom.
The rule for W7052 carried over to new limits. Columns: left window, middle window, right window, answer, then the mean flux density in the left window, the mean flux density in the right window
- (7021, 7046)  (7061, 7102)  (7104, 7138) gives 1.0 angstrom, 14.2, 12.8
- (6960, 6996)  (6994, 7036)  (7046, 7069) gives 3.2 angstrom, 13.8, 13.6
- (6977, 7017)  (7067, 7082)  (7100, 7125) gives -0.3 angstrom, 13.4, 13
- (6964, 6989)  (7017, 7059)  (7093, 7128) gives 0.6 angstrom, 14.6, 12.9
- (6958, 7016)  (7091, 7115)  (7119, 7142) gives -0.9 angstrom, 13.6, 12.5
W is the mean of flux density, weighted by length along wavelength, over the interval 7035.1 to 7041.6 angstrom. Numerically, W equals 14.6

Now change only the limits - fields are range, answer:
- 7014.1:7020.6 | 12.4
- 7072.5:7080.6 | 13.2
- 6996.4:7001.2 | 13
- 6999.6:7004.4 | 13.6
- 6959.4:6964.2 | 13.4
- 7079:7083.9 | 11.3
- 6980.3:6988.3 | 15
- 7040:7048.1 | 14.9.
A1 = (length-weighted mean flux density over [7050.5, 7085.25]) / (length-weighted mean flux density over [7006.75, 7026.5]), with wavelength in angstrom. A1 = 1.10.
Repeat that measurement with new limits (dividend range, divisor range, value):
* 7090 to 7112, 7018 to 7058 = 0.93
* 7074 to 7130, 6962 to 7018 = 0.95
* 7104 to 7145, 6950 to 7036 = 0.96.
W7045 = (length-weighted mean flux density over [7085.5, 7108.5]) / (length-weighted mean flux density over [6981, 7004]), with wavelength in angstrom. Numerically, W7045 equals 0.95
